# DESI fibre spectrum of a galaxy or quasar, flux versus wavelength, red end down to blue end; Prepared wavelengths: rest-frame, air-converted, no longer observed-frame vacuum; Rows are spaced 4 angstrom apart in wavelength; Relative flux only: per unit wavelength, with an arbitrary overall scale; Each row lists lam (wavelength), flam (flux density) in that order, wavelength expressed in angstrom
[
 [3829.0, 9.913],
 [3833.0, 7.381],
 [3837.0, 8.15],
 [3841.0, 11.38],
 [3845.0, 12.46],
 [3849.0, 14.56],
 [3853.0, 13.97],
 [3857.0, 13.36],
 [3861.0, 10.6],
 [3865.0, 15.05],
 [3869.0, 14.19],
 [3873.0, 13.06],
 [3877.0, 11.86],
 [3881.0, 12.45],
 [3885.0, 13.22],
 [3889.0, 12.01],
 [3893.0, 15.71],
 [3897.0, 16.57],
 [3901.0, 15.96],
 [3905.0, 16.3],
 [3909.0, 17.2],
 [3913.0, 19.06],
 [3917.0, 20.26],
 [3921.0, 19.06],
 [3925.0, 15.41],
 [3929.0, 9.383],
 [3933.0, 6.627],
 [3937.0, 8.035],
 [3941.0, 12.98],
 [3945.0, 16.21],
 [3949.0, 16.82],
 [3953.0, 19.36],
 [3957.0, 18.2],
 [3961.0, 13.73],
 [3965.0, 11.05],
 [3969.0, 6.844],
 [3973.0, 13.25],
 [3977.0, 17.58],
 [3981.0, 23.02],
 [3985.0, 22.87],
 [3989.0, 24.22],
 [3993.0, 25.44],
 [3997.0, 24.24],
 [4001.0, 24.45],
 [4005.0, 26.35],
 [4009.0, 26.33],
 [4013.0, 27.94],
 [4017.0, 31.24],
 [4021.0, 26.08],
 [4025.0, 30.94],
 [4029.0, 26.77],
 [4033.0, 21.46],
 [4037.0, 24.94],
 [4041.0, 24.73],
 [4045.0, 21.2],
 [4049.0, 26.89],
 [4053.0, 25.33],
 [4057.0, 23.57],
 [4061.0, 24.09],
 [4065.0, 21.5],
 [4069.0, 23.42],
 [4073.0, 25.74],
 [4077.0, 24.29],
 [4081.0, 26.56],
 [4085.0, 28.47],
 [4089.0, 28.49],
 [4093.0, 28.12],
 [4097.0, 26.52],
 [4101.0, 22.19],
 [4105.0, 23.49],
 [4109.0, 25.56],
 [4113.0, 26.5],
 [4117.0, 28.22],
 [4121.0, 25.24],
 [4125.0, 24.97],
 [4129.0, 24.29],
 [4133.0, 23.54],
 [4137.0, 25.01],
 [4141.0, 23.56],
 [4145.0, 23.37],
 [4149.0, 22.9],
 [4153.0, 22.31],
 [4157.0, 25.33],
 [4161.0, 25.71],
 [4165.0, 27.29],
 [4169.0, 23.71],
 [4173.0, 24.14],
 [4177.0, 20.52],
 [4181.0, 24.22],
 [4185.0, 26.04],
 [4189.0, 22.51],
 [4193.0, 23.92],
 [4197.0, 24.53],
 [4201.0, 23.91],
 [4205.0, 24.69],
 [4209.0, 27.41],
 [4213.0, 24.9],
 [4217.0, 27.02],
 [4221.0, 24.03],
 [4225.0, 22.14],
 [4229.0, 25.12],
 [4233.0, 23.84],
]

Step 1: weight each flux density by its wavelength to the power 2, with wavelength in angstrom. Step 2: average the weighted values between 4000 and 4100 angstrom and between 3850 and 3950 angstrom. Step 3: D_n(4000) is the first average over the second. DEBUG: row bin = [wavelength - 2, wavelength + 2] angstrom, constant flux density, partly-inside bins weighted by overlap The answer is 1.96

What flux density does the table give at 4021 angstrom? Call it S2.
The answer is 26.08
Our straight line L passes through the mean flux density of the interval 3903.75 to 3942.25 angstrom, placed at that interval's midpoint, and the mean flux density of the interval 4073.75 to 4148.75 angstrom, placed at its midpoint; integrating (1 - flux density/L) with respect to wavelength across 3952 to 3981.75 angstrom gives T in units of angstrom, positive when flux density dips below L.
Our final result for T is 3.59 angstrom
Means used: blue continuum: 14.4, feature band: 14.9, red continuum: 25.4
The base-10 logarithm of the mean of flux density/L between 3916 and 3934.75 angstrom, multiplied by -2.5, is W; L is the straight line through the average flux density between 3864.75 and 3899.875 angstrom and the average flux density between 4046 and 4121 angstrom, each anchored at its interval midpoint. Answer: 0.16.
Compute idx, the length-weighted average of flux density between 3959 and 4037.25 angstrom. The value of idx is 22.4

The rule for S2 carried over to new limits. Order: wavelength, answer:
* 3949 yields 16.82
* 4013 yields 27.94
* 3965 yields 11.05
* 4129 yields 24.29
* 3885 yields 13.22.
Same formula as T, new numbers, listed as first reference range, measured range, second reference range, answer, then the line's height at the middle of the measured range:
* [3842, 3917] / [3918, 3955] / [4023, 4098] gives 8.17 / 17.9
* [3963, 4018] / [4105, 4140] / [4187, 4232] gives -2.82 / 23.4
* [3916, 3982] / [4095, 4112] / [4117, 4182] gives -1.99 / 22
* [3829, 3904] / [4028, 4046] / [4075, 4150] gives -1.92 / 21.5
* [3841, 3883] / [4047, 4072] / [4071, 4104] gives 0.37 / 24.6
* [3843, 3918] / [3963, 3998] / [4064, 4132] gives 2.10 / 19.6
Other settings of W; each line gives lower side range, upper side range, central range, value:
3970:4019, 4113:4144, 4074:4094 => -0.11 mag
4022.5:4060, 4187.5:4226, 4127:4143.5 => 0.03 mag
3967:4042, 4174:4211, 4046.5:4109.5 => -0.06 mag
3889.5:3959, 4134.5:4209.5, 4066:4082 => -0.19 mag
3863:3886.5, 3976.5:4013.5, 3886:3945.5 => 0.15 mag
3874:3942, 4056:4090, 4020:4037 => -0.18 mag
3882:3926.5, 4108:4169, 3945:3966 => 0.13 mag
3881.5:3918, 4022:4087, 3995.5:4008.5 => -0.15 mag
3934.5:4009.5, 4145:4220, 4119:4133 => -0.08 mag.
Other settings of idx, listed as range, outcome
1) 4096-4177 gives 24.6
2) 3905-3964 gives 15.1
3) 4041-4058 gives 24.3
